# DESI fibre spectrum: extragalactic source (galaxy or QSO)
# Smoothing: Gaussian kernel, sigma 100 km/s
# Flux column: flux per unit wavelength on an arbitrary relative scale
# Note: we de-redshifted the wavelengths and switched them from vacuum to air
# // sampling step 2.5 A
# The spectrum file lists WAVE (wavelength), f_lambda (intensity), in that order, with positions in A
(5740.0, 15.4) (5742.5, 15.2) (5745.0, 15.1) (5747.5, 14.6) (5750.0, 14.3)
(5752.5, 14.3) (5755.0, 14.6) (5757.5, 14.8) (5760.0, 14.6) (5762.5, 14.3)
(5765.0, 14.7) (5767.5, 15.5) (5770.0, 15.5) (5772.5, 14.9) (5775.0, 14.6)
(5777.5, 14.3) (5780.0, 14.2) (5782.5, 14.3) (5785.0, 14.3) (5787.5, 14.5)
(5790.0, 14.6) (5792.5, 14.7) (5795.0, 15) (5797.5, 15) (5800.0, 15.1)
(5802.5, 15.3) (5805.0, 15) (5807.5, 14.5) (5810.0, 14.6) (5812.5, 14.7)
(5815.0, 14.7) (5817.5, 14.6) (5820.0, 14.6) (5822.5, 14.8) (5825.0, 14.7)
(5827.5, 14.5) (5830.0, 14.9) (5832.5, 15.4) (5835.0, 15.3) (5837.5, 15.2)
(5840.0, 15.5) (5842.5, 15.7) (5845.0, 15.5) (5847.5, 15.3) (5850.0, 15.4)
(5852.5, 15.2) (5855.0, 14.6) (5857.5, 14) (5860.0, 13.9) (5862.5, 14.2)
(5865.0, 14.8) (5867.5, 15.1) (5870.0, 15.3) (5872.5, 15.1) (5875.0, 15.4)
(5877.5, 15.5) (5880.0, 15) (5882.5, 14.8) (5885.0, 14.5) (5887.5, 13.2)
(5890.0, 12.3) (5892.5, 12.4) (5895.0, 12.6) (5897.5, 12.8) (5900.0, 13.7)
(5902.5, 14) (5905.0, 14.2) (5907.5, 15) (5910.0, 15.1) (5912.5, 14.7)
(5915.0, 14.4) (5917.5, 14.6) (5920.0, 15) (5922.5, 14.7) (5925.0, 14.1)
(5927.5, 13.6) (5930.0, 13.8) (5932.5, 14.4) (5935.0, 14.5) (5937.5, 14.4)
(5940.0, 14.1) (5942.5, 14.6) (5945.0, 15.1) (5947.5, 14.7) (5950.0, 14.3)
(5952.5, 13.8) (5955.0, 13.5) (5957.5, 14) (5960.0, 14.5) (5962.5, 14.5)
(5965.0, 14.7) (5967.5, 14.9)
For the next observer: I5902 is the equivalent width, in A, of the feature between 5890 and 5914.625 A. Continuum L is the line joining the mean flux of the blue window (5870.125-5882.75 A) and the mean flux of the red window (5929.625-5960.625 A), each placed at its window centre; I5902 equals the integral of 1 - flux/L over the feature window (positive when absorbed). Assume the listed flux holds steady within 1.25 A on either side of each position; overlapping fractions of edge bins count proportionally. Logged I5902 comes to 1.8 A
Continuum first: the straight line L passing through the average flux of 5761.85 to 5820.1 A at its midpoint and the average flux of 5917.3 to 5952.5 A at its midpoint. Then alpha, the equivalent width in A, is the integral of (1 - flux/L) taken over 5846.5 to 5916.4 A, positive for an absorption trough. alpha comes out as 0.7 A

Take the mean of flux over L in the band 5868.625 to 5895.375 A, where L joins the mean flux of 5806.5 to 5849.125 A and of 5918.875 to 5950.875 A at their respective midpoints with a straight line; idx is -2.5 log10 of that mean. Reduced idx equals 0.03 mag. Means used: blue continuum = 15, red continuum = 14.4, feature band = 14.2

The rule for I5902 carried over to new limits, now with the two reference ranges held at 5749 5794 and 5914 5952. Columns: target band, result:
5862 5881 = -0.8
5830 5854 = -1.4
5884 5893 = 0.8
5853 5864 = 0.2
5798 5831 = -0.5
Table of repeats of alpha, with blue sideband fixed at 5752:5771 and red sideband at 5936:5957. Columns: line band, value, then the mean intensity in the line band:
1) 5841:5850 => -0.56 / 15.5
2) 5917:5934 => 0.07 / 14.3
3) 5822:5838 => -0.39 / 15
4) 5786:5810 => -0.22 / 14.8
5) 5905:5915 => -0.26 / 14.8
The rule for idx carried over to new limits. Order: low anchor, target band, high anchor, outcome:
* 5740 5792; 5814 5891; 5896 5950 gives -0.02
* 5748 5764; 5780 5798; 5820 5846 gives 0.01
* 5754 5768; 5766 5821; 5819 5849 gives 0.01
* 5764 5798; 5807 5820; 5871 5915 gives -0.01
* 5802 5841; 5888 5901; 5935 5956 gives 0.14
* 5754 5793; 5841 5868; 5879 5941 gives -0.04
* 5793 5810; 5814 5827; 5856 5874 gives 0.01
